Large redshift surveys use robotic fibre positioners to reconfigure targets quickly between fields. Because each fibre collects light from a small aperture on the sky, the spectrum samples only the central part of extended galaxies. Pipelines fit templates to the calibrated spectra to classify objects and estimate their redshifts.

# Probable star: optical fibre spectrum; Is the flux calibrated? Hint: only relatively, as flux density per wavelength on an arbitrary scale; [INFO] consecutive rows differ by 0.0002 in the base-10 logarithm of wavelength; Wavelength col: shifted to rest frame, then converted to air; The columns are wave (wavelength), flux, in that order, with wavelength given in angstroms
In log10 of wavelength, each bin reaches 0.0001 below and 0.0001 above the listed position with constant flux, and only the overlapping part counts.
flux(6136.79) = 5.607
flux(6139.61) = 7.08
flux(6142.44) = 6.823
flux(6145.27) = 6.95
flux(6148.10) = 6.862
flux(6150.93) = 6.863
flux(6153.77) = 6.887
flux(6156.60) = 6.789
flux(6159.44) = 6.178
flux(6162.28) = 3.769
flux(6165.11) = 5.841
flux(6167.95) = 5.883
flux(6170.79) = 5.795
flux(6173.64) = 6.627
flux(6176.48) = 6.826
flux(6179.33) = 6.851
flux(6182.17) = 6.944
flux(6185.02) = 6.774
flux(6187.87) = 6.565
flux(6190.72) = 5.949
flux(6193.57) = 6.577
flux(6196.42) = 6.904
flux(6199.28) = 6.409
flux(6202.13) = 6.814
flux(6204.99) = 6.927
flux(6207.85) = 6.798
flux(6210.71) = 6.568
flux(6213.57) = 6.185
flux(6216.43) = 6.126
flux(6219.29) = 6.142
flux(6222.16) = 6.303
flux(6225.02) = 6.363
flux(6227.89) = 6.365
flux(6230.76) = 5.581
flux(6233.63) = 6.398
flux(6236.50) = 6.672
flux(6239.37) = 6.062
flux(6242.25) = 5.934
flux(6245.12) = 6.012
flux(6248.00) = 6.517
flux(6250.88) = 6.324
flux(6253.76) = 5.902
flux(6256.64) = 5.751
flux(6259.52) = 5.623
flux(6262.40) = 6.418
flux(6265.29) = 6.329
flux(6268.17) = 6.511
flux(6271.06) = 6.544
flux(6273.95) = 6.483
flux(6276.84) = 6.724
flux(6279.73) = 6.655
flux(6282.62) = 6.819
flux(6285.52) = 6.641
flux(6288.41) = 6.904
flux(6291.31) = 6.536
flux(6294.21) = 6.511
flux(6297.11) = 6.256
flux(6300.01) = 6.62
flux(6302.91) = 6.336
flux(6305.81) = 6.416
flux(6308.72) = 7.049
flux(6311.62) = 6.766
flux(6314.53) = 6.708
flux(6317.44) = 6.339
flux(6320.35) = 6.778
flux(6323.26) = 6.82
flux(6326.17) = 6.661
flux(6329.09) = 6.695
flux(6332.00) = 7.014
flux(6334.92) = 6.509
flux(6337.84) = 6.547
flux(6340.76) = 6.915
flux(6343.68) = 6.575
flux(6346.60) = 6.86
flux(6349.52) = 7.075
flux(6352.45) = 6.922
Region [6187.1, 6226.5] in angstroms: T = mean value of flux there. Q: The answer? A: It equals 6.47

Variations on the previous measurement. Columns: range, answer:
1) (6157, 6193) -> 6.19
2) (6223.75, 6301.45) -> 6.35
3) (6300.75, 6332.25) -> 6.68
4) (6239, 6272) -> 6.16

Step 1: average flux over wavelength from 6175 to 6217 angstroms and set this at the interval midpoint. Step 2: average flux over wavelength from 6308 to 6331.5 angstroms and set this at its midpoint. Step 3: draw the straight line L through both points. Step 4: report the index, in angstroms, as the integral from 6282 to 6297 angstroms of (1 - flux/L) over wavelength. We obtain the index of 0.2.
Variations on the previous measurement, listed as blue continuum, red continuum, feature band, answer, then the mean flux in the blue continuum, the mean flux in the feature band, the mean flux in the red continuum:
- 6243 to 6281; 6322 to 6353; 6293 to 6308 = 0.2 angstroms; 6.28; 6.46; 6.78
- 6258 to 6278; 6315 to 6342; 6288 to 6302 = 0.0 angstroms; 6.37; 6.53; 6.7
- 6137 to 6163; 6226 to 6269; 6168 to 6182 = -0.2 angstroms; 6.5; 6.5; 6.16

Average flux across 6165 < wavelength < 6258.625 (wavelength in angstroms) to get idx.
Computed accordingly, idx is 6.36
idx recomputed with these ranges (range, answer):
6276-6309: 6.6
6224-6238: 6.27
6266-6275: 6.5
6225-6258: 6.15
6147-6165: 6.19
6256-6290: 6.47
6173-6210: 6.69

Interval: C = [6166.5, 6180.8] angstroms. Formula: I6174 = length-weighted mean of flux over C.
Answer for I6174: 6.4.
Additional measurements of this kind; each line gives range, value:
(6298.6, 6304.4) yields 6.48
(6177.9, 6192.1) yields 6.62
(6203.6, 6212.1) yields 6.76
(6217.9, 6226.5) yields 6.27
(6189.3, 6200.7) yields 6.46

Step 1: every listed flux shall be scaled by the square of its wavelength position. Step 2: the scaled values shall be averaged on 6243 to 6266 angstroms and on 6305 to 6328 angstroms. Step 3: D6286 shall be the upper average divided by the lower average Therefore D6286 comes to 1.1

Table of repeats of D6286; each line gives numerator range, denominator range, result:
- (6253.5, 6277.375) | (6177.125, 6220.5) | 0.97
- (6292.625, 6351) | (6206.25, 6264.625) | 1.11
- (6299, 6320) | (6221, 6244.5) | 1.09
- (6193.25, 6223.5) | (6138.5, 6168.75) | 1.04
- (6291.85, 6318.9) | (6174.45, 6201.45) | 1.02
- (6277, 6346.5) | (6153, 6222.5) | 1.09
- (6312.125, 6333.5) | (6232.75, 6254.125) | 1.10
